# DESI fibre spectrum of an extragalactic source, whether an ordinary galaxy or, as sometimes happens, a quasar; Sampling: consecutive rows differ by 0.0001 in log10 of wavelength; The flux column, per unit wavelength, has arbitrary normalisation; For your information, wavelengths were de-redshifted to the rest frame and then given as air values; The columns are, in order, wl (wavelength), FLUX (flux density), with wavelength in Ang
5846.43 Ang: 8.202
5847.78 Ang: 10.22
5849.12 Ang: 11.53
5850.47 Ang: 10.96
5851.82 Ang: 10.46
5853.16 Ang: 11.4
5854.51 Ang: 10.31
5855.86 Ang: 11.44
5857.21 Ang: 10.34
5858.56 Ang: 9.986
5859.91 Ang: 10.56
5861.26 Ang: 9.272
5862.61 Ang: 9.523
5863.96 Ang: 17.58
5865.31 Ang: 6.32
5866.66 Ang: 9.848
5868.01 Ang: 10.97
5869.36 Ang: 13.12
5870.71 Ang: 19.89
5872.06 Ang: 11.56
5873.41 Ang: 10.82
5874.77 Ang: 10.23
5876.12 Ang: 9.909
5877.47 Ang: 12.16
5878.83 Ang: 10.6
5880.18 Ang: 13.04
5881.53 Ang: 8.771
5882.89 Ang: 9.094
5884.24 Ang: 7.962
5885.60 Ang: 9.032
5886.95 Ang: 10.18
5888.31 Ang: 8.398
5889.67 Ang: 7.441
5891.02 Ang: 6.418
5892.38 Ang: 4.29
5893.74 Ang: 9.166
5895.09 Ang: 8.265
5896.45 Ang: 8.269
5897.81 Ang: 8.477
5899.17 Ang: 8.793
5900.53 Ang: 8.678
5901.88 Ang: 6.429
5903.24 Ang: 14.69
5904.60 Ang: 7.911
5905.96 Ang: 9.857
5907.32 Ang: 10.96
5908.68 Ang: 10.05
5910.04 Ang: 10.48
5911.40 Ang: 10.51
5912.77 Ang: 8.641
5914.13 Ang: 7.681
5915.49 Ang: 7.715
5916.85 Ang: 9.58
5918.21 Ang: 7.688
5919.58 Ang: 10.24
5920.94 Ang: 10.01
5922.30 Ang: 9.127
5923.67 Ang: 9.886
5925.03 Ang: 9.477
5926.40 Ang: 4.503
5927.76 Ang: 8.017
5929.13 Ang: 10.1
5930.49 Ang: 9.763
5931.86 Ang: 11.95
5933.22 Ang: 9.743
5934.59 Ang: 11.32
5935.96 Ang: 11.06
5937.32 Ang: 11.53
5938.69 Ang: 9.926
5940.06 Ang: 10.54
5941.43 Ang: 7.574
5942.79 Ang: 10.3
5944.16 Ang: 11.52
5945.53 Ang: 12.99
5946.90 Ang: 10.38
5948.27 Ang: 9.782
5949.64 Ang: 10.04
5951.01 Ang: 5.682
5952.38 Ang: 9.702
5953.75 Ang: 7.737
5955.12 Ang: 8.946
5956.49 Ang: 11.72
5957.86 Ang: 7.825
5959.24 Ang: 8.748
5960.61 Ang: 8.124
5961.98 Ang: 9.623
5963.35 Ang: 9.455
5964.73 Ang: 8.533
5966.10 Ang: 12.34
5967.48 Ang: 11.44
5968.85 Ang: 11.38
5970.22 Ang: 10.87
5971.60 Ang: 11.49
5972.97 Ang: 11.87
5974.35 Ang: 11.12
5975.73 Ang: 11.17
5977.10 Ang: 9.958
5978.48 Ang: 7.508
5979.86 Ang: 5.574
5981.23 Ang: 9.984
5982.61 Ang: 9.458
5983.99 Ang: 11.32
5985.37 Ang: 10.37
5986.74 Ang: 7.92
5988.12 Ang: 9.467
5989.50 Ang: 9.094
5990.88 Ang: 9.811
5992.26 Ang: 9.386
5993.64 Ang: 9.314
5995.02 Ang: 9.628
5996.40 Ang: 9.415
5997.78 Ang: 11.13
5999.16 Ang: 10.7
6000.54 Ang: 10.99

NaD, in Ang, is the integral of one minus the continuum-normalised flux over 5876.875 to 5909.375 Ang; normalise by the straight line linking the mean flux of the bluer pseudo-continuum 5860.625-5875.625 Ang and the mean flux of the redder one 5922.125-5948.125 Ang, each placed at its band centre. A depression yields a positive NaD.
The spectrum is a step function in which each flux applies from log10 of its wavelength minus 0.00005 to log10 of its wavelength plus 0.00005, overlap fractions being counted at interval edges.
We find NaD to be 5.8 Ang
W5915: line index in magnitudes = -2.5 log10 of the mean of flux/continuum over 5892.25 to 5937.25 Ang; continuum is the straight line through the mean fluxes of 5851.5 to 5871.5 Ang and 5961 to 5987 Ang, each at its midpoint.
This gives 0.16 mag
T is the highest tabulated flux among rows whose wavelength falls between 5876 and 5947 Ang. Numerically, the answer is 14.69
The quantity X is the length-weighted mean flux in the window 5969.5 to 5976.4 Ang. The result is 11.3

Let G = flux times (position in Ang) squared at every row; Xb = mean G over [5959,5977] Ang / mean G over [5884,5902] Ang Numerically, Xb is 1.34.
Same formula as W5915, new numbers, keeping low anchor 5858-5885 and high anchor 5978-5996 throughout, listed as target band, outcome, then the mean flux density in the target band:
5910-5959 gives 0.05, 9.53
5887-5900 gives 0.34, 7.85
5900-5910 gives 0.07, 9.87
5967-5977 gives -0.19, 11.3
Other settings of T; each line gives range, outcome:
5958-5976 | 12.34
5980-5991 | 11.32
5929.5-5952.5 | 12.99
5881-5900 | 10.18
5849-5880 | 19.89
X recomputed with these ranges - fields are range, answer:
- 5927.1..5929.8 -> 9.05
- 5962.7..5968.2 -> 10.4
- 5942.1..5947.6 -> 11.3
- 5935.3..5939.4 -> 10.8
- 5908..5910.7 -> 10.3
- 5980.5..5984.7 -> 10.2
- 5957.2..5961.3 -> 8.23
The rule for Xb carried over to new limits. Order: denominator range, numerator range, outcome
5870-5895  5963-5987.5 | 1.05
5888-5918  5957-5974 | 1.19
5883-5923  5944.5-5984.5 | 1.13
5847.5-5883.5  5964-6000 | 0.94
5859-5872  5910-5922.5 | 0.78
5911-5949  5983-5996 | 1.01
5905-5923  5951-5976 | 1.08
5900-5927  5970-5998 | 1.08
